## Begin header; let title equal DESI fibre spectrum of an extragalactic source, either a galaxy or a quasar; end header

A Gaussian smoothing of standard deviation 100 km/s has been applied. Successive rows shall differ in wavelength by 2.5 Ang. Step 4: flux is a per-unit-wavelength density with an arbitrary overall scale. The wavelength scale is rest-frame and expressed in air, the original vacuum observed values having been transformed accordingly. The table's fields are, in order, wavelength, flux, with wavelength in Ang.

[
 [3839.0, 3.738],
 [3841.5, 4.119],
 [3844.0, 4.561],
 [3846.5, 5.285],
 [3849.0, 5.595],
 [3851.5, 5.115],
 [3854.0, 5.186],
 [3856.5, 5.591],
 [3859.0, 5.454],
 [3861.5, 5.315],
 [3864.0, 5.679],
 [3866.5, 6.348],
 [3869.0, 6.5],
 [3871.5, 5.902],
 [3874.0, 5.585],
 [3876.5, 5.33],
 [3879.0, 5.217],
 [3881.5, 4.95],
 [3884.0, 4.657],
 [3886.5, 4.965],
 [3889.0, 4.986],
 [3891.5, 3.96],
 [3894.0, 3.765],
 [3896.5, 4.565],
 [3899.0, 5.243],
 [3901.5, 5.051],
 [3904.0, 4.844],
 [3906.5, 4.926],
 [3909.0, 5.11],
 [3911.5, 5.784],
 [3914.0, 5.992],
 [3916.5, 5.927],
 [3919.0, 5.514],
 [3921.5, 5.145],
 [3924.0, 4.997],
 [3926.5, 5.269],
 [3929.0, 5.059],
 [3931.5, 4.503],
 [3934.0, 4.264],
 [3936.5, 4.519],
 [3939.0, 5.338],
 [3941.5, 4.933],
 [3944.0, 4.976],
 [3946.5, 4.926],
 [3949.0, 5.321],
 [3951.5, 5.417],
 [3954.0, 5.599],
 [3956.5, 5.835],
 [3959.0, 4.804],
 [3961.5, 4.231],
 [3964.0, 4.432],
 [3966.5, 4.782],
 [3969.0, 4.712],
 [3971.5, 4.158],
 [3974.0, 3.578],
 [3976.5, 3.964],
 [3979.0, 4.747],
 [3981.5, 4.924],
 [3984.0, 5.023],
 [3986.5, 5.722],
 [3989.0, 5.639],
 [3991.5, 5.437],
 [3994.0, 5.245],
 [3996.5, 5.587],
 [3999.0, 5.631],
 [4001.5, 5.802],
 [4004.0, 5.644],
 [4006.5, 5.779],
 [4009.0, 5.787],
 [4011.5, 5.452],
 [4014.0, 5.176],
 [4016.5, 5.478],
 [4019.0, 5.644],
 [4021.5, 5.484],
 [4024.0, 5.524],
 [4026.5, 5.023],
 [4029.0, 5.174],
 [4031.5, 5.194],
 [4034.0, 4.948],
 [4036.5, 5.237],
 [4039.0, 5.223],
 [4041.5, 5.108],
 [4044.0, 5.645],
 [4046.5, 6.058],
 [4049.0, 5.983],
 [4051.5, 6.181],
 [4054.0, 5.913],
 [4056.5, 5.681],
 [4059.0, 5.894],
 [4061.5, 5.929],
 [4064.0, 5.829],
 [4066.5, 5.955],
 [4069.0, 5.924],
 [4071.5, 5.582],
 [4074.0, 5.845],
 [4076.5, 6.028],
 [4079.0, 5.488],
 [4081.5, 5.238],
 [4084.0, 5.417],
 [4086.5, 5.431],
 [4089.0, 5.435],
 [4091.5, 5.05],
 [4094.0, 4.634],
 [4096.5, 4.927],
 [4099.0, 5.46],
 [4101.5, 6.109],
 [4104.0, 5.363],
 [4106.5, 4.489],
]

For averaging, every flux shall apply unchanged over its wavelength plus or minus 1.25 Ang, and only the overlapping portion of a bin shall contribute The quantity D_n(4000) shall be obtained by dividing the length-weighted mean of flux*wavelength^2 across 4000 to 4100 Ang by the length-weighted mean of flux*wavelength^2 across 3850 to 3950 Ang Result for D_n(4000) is 1.15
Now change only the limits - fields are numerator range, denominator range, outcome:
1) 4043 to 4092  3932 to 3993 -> 1.24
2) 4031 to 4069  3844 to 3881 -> 1.13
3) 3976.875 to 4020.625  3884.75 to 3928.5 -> 1.12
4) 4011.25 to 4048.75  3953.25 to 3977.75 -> 1.21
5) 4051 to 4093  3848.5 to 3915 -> 1.19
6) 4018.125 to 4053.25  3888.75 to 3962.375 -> 1.15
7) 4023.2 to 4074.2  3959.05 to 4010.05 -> 1.15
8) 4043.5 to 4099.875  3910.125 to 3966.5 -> 1.18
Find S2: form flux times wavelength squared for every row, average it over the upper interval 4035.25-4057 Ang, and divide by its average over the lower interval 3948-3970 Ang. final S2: 1.18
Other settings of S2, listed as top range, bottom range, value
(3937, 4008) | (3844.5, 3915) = 1.02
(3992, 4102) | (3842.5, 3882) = 1.11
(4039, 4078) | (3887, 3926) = 1.24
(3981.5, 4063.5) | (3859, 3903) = 1.15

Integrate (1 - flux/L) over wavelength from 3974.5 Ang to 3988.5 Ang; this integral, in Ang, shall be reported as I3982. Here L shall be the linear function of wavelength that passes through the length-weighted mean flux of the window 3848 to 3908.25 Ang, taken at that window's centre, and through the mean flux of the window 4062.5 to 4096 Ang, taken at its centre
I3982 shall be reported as 1.3 Ang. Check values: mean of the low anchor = 5.19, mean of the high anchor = 5.52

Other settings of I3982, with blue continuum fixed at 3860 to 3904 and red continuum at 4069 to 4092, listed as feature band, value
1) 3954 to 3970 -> 1.4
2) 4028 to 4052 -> 0.0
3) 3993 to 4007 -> -0.6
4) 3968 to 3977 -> 2.1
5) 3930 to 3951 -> 1.6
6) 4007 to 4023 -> -0.3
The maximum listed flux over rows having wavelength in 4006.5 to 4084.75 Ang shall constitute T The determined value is 6.181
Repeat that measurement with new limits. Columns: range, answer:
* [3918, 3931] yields 5.514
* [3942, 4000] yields 5.835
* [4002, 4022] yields 5.787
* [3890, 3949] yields 5.992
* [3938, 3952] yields 5.417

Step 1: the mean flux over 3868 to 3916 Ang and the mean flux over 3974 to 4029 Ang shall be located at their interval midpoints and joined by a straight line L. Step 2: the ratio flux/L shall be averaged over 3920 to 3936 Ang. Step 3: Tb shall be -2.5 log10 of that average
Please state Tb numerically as 0.07 mag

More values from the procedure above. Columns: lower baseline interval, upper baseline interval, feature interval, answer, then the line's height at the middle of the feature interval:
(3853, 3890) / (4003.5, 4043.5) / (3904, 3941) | 0.055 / 5.42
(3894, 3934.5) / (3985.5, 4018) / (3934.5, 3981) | 0.117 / 5.34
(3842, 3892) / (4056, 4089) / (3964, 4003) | 0.114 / 5.53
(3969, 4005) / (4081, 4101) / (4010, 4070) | -0.085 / 5.15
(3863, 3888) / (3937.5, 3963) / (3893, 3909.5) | 0.125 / 5.37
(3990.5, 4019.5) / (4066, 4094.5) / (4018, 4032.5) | 0.041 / 5.54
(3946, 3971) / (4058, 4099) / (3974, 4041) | -0.017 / 5.21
